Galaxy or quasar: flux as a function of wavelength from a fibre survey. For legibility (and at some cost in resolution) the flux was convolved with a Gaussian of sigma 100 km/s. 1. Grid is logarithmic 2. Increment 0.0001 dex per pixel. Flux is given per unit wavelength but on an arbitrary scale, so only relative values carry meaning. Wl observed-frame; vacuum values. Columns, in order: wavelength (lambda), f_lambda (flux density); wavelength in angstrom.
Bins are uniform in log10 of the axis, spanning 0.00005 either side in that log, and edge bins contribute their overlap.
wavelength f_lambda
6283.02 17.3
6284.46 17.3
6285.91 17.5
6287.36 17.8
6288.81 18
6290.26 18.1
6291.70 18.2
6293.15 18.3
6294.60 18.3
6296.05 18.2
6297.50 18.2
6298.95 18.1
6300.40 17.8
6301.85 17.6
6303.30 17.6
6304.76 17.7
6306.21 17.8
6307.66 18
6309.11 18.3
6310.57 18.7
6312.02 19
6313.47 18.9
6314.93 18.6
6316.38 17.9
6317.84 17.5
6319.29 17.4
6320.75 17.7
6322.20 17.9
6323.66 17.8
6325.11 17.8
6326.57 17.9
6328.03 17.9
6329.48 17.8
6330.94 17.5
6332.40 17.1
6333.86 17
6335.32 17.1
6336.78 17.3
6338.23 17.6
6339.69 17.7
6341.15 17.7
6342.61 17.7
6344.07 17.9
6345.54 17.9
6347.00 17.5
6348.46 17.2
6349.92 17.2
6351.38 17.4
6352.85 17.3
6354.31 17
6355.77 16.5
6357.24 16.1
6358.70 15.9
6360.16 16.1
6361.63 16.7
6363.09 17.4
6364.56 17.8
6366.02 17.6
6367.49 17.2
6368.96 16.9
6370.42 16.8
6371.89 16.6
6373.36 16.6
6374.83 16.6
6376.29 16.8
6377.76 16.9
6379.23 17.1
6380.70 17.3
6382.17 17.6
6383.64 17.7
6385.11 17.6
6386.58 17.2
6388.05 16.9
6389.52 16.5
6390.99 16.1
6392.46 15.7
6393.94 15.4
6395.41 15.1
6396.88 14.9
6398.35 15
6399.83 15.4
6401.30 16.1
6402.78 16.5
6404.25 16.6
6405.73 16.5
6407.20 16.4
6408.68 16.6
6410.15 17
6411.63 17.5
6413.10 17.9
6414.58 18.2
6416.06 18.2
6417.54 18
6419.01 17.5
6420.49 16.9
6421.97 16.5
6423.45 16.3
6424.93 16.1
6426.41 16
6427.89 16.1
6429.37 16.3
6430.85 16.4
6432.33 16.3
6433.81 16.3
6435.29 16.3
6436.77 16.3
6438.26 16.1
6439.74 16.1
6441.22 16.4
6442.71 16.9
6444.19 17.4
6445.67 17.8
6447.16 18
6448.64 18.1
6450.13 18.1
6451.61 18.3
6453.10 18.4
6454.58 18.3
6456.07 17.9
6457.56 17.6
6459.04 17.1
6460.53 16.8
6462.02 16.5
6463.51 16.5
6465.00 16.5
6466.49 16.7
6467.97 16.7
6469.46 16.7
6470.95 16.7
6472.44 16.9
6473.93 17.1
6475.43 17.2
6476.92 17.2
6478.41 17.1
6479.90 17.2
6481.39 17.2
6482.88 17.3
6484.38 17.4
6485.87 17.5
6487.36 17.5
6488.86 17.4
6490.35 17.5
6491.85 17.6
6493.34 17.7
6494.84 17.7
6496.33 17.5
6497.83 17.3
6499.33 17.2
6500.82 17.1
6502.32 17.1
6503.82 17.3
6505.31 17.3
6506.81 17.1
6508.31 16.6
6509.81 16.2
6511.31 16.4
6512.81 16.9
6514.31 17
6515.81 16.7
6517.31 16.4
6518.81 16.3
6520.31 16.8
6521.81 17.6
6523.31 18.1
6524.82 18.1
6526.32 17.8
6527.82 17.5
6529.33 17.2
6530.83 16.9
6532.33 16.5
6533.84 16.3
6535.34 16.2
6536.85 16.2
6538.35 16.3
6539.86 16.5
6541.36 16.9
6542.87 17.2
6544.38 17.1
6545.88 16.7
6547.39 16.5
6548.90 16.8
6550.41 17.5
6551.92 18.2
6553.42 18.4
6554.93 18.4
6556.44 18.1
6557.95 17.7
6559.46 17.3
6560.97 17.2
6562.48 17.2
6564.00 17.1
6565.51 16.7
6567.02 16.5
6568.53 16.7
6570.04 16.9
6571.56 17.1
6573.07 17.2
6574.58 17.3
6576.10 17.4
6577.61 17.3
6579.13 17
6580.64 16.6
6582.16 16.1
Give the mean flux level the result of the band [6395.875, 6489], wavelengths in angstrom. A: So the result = 16.9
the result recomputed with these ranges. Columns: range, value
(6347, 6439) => 16.7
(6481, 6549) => 17.1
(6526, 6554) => 17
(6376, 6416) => 16.6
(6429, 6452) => 16.9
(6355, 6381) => 16.8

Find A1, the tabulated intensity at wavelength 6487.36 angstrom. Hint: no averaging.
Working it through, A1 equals 17.5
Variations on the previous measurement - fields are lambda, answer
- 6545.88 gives 16.7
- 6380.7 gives 17.3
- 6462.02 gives 16.5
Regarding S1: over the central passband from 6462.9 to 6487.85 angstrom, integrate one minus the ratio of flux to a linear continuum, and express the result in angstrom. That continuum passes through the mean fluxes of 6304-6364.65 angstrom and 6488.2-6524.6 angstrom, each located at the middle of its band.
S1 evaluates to 0.3 angstrom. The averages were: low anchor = 17.5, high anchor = 17.1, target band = 17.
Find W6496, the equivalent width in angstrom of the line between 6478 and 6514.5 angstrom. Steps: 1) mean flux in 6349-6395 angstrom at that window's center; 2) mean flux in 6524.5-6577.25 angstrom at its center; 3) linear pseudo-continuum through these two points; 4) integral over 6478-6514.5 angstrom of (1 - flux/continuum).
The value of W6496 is -0.4 angstrom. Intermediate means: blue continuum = 16.8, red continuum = 17.1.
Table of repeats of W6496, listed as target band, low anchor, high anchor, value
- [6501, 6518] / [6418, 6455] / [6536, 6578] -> 0.2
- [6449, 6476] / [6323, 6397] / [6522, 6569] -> -0.2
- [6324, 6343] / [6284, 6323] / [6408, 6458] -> 0.3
